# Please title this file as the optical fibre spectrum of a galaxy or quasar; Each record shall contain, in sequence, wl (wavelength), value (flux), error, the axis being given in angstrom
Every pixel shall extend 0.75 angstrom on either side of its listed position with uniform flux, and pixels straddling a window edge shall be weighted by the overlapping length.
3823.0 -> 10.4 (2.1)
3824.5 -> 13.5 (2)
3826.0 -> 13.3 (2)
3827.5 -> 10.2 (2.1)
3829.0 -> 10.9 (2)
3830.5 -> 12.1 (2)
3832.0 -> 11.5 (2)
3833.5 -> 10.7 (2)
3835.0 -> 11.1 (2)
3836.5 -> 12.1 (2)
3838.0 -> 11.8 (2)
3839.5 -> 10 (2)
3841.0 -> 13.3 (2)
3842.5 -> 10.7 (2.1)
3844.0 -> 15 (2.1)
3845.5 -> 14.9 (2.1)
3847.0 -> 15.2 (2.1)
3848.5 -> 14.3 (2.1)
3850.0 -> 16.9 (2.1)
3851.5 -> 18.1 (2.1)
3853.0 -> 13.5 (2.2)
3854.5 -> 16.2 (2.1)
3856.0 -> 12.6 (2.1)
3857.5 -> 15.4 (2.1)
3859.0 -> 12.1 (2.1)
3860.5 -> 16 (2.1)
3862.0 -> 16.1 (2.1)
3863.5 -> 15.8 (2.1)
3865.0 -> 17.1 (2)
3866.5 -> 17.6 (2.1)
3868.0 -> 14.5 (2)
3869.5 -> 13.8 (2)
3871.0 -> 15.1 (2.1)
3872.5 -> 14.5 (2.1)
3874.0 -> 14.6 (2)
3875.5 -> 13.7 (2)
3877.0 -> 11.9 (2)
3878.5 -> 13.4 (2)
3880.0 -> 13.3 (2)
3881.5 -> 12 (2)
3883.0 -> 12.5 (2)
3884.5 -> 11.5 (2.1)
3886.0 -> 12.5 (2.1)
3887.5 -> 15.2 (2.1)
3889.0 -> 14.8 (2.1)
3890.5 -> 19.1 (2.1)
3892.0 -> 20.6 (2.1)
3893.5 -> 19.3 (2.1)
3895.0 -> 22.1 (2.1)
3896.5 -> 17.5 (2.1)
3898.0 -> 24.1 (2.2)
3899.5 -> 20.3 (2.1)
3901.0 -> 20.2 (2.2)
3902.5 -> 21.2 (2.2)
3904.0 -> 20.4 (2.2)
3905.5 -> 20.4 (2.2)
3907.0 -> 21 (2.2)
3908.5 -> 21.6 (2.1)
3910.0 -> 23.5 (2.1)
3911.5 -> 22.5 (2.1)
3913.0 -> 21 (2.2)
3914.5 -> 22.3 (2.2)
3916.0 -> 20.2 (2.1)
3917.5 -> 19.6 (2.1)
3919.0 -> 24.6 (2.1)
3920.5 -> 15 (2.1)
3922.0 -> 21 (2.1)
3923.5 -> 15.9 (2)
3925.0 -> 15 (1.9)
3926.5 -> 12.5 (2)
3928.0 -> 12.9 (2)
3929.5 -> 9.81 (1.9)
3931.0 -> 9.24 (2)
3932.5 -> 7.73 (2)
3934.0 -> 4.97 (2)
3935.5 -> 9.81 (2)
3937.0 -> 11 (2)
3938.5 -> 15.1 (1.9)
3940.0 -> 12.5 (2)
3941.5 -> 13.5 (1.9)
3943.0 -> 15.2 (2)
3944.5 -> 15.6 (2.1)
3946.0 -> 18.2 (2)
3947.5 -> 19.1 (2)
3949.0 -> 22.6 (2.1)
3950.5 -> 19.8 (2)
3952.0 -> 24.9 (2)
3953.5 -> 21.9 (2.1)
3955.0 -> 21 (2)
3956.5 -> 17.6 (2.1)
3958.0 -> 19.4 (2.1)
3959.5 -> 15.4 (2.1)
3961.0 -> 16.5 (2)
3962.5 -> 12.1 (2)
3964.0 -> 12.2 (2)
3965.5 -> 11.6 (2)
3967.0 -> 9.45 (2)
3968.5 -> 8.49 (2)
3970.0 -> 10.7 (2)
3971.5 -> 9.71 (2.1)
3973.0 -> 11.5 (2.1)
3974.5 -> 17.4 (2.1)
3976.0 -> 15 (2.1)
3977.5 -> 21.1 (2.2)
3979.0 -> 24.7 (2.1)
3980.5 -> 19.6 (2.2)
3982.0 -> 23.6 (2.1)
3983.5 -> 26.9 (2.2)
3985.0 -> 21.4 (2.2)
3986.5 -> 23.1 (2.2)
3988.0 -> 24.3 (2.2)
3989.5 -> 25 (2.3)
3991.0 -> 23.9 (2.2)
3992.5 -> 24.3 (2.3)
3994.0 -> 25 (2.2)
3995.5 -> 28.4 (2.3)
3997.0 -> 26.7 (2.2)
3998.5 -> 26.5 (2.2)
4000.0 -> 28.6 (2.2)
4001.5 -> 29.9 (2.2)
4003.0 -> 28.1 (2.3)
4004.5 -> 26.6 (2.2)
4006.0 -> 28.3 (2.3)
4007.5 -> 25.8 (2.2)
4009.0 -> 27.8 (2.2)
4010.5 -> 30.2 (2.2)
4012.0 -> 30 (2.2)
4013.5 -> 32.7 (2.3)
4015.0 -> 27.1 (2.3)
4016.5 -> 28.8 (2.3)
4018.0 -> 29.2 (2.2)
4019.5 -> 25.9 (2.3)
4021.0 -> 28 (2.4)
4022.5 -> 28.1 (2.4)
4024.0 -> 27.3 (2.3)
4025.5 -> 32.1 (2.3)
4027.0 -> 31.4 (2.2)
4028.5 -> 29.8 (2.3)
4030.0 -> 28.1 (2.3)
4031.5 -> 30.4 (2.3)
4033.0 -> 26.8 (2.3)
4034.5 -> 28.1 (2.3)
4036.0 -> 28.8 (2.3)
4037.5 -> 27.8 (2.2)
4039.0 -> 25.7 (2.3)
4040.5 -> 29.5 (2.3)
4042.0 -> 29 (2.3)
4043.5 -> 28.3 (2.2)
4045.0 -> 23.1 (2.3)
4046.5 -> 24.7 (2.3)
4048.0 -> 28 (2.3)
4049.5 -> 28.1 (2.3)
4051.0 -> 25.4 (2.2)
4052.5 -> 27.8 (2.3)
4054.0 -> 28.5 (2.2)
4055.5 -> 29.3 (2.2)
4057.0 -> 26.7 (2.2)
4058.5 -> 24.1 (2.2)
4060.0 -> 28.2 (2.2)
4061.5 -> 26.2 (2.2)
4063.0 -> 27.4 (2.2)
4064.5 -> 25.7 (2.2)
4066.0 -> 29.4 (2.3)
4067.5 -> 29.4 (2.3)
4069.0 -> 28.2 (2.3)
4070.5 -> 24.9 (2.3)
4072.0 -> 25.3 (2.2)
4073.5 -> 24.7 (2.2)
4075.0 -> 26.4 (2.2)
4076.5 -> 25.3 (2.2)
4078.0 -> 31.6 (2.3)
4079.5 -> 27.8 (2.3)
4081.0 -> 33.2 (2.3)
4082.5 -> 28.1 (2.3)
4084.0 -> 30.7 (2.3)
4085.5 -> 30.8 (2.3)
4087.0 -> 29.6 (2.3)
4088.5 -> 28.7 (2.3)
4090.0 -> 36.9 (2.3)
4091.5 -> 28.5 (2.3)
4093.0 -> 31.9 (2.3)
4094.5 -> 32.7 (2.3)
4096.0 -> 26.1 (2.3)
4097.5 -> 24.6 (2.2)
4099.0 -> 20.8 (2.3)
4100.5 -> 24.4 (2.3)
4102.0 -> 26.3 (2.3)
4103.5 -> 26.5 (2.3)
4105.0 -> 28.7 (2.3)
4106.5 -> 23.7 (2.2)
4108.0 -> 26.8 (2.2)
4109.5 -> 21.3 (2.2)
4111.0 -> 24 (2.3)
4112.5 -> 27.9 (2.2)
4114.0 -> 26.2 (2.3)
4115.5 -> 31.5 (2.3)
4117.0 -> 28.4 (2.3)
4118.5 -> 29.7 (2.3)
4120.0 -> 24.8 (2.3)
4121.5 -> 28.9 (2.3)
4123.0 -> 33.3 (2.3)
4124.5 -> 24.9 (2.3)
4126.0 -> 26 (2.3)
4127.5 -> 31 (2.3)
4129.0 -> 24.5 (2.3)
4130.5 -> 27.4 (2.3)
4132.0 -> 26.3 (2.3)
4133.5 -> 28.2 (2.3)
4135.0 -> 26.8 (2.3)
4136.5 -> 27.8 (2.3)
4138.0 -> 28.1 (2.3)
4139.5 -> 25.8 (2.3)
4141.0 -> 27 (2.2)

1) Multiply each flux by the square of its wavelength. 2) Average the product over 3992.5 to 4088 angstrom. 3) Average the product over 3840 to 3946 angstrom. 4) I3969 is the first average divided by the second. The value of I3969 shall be 1.9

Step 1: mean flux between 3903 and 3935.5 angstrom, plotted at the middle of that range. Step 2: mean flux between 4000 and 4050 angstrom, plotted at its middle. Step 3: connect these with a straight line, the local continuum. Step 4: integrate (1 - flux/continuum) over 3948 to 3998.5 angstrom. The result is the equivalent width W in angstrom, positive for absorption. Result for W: 7.80 angstrom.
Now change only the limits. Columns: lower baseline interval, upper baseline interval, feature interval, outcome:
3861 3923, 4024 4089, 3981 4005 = -1.7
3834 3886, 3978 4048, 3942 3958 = 1.7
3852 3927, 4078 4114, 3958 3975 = 6.9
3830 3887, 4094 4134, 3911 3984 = 8.2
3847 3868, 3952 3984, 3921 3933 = 2.2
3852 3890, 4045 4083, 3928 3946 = 6.8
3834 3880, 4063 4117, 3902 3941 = 2.7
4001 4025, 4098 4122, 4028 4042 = -0.2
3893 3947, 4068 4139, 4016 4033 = -4.3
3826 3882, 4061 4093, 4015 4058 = -3.5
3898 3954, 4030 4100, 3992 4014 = -4.4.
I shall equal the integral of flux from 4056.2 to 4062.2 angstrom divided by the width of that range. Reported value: 26.3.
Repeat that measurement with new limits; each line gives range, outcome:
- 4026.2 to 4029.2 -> 30.6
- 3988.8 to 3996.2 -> 25.3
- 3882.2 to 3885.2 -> 12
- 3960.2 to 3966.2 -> 13.1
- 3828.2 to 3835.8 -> 11.3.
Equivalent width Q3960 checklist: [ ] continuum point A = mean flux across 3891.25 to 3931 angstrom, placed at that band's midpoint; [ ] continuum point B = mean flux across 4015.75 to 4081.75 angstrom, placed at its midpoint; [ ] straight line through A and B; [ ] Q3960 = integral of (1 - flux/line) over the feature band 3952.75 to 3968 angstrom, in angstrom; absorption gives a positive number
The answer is 4.5 angstrom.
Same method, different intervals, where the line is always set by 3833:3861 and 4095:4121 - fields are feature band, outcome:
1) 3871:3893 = 1.5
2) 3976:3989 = -1.6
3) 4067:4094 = -4.6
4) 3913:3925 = -1.7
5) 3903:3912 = -2.7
